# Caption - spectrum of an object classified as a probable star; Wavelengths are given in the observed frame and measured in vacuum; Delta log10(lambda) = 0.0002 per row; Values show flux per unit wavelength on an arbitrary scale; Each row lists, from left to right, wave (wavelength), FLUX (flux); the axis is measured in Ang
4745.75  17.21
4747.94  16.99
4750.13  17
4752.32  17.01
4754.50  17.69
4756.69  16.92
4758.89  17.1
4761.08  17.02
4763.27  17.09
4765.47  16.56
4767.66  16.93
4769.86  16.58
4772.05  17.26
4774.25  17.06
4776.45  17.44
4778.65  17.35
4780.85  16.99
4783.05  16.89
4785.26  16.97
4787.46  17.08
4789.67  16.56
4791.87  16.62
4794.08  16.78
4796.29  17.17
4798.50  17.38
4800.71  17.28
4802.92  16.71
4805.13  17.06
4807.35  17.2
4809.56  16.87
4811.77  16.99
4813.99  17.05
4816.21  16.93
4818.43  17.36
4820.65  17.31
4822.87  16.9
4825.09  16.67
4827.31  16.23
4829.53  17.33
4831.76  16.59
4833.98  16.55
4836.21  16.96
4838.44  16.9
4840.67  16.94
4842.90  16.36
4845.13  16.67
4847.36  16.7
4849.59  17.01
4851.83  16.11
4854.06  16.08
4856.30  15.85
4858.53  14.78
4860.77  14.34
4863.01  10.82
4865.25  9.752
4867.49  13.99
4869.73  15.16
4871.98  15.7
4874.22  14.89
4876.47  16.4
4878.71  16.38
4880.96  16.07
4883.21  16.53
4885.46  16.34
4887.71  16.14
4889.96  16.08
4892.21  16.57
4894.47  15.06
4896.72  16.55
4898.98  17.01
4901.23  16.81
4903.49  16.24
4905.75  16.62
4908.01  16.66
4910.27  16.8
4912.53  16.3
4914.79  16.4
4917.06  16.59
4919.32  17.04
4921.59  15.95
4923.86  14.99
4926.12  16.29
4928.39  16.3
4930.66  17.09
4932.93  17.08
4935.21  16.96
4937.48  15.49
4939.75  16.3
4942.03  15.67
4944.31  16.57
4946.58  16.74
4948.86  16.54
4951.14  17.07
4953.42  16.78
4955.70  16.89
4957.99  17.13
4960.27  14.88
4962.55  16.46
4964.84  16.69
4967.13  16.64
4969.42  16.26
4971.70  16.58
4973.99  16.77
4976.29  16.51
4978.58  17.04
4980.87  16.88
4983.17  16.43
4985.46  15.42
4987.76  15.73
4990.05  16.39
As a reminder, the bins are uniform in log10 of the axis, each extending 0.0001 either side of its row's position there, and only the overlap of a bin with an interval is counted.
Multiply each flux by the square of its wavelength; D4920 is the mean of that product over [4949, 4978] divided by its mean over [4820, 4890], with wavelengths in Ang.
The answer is 1.09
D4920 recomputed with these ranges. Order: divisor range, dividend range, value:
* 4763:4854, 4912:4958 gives 1.03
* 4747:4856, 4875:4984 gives 1.03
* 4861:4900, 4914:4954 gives 1.10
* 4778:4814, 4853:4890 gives 0.91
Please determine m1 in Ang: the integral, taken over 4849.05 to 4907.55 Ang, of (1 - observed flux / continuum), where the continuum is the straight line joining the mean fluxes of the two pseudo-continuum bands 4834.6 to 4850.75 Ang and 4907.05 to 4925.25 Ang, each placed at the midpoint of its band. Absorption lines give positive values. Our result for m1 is 3.70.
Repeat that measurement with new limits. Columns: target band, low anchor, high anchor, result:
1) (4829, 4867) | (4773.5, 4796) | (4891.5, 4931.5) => 2.5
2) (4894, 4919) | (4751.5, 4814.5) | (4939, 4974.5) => 0.2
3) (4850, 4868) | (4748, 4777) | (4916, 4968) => 2.8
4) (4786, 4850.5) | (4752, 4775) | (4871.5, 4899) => -1.1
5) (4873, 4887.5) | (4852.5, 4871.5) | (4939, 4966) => -1.6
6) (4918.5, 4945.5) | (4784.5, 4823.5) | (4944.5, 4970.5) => 0.5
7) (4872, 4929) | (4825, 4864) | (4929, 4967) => 0.1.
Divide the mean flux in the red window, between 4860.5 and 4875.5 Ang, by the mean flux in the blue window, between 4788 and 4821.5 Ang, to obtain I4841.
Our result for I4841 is 0.8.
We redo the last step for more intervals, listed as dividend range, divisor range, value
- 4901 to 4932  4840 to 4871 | 1.09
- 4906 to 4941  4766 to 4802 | 0.96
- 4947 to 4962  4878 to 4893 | 1.02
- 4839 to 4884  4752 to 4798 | 0.90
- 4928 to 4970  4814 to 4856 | 0.99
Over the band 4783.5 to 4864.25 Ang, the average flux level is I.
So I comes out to 16.5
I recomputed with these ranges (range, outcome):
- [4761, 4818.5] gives 17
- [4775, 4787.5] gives 17.1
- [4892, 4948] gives 16.4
